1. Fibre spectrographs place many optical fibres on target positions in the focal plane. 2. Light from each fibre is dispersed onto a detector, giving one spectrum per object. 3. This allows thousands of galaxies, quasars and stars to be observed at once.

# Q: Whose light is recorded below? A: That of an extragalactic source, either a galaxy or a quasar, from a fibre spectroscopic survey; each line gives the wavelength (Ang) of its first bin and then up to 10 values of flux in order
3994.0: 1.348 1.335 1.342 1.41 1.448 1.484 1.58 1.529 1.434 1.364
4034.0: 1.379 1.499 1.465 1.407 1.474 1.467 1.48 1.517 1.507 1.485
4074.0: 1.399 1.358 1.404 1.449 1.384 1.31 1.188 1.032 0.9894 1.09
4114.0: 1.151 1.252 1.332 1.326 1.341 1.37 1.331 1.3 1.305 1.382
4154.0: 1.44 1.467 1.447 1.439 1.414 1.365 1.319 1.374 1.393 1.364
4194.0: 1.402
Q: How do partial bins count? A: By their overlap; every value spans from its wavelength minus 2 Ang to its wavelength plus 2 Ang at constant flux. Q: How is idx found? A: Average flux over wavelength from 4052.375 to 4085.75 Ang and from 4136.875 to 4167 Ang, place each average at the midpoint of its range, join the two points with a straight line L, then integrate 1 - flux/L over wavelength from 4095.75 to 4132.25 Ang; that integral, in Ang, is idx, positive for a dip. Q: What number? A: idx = 5.8 Ang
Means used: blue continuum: 1.45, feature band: 1.19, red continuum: 1.39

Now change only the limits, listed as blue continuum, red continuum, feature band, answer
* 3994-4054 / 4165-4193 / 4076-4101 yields 1.4 Ang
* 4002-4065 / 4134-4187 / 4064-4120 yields 5.5 Ang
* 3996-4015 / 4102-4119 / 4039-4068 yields -4.9 Ang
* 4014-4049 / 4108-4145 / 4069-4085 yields -0.4 Ang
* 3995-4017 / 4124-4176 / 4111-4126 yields 1.5 Ang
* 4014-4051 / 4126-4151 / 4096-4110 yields 3.1 Ang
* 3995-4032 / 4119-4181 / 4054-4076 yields -1.0 Ang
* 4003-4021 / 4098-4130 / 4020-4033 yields 0.0 Ang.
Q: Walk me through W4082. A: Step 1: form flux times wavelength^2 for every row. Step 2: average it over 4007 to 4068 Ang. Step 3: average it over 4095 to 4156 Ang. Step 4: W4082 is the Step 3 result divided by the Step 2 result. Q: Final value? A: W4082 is 0.89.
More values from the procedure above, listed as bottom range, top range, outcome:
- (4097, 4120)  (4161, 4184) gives 1.29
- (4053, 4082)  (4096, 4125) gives 0.81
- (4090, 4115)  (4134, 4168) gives 1.24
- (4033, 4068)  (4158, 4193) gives 1.01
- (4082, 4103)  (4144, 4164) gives 1.12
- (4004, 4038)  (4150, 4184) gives 1.04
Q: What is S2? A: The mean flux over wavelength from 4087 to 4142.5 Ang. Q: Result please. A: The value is 1.24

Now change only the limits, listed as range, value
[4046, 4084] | 1.45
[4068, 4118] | 1.27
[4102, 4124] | 1.15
